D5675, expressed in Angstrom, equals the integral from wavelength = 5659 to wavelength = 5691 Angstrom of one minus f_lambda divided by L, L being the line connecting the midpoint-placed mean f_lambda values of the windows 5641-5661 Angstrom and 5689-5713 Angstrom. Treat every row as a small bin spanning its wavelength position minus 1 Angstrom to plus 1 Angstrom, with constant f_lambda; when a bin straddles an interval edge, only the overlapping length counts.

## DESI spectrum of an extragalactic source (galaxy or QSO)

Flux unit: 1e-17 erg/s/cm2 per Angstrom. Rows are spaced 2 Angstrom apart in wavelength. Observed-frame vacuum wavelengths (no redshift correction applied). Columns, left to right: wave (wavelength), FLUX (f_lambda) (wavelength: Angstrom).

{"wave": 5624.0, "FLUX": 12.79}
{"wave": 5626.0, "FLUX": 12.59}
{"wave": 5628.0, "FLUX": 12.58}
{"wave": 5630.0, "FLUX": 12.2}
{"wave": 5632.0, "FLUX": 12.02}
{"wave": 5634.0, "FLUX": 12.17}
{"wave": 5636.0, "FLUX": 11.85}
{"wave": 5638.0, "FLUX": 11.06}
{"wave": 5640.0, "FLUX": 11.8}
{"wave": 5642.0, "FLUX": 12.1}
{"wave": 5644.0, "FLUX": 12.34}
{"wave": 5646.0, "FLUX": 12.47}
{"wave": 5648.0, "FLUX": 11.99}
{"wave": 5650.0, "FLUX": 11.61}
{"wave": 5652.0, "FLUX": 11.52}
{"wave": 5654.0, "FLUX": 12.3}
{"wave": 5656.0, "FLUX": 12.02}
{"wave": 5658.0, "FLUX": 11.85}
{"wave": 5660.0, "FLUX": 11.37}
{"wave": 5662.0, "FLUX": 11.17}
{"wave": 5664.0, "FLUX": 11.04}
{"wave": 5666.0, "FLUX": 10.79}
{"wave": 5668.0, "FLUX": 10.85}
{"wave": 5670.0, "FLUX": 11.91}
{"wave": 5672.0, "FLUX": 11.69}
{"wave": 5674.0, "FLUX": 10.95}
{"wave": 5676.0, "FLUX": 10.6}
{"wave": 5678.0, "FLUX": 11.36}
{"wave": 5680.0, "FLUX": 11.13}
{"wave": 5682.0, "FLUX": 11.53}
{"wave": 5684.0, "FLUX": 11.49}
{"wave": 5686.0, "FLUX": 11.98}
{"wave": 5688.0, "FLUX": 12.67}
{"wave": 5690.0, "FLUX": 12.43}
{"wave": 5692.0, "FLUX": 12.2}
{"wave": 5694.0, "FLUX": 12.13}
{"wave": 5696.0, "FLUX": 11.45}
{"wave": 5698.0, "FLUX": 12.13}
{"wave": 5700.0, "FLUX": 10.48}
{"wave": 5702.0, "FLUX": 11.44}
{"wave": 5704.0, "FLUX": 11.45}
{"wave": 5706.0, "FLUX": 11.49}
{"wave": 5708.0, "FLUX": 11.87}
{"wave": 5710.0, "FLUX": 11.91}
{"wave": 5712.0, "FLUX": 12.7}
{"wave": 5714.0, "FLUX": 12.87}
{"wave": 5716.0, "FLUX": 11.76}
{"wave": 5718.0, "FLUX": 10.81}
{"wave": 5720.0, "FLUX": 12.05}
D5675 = 1.21 Angstrom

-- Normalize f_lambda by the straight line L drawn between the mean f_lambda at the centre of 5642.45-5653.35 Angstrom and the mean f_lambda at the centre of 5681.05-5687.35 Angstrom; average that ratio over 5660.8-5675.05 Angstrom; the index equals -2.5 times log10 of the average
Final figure 0.06 mag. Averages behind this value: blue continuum 12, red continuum 11.7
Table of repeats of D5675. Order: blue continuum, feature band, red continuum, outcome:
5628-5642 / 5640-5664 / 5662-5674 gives -0.6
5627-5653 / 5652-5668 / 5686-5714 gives 0.7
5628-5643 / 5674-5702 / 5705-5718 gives 0.8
